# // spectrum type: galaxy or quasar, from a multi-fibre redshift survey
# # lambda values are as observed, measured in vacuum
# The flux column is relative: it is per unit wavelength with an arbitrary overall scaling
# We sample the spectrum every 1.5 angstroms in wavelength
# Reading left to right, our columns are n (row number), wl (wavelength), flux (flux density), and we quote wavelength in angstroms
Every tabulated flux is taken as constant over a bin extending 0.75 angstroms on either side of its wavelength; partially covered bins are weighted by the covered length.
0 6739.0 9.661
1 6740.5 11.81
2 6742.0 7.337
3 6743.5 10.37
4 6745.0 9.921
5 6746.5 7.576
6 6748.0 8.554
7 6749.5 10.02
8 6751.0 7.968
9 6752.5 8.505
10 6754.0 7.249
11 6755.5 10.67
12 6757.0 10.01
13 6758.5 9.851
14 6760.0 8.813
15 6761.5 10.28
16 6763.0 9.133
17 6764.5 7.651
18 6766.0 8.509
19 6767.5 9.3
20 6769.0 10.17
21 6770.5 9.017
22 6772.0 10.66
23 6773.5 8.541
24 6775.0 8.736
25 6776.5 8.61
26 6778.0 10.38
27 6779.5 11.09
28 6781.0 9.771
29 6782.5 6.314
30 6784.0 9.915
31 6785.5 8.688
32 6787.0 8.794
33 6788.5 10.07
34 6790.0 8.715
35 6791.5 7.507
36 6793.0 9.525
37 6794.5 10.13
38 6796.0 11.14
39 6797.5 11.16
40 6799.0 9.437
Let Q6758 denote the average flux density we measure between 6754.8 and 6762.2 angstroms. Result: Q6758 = 9.92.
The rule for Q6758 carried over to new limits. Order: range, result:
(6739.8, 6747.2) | 9.4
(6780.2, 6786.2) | 8.69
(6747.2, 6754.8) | 8.47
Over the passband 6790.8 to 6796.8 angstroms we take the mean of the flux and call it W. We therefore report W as 9.61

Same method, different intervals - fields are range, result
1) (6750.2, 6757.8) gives 8.89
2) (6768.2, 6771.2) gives 9.6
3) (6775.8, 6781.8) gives 9.94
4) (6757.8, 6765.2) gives 9.15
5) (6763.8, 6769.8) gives 8.92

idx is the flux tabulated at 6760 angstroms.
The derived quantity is 8.813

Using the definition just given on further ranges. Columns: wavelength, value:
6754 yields 7.249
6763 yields 9.133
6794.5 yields 10.13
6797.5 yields 11.16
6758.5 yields 9.851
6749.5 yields 10.02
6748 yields 8.554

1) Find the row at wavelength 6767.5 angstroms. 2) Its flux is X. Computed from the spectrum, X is 9.3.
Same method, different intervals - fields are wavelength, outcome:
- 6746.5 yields 7.576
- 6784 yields 9.915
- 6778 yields 10.38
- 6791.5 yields 7.507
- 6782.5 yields 6.314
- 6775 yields 8.736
